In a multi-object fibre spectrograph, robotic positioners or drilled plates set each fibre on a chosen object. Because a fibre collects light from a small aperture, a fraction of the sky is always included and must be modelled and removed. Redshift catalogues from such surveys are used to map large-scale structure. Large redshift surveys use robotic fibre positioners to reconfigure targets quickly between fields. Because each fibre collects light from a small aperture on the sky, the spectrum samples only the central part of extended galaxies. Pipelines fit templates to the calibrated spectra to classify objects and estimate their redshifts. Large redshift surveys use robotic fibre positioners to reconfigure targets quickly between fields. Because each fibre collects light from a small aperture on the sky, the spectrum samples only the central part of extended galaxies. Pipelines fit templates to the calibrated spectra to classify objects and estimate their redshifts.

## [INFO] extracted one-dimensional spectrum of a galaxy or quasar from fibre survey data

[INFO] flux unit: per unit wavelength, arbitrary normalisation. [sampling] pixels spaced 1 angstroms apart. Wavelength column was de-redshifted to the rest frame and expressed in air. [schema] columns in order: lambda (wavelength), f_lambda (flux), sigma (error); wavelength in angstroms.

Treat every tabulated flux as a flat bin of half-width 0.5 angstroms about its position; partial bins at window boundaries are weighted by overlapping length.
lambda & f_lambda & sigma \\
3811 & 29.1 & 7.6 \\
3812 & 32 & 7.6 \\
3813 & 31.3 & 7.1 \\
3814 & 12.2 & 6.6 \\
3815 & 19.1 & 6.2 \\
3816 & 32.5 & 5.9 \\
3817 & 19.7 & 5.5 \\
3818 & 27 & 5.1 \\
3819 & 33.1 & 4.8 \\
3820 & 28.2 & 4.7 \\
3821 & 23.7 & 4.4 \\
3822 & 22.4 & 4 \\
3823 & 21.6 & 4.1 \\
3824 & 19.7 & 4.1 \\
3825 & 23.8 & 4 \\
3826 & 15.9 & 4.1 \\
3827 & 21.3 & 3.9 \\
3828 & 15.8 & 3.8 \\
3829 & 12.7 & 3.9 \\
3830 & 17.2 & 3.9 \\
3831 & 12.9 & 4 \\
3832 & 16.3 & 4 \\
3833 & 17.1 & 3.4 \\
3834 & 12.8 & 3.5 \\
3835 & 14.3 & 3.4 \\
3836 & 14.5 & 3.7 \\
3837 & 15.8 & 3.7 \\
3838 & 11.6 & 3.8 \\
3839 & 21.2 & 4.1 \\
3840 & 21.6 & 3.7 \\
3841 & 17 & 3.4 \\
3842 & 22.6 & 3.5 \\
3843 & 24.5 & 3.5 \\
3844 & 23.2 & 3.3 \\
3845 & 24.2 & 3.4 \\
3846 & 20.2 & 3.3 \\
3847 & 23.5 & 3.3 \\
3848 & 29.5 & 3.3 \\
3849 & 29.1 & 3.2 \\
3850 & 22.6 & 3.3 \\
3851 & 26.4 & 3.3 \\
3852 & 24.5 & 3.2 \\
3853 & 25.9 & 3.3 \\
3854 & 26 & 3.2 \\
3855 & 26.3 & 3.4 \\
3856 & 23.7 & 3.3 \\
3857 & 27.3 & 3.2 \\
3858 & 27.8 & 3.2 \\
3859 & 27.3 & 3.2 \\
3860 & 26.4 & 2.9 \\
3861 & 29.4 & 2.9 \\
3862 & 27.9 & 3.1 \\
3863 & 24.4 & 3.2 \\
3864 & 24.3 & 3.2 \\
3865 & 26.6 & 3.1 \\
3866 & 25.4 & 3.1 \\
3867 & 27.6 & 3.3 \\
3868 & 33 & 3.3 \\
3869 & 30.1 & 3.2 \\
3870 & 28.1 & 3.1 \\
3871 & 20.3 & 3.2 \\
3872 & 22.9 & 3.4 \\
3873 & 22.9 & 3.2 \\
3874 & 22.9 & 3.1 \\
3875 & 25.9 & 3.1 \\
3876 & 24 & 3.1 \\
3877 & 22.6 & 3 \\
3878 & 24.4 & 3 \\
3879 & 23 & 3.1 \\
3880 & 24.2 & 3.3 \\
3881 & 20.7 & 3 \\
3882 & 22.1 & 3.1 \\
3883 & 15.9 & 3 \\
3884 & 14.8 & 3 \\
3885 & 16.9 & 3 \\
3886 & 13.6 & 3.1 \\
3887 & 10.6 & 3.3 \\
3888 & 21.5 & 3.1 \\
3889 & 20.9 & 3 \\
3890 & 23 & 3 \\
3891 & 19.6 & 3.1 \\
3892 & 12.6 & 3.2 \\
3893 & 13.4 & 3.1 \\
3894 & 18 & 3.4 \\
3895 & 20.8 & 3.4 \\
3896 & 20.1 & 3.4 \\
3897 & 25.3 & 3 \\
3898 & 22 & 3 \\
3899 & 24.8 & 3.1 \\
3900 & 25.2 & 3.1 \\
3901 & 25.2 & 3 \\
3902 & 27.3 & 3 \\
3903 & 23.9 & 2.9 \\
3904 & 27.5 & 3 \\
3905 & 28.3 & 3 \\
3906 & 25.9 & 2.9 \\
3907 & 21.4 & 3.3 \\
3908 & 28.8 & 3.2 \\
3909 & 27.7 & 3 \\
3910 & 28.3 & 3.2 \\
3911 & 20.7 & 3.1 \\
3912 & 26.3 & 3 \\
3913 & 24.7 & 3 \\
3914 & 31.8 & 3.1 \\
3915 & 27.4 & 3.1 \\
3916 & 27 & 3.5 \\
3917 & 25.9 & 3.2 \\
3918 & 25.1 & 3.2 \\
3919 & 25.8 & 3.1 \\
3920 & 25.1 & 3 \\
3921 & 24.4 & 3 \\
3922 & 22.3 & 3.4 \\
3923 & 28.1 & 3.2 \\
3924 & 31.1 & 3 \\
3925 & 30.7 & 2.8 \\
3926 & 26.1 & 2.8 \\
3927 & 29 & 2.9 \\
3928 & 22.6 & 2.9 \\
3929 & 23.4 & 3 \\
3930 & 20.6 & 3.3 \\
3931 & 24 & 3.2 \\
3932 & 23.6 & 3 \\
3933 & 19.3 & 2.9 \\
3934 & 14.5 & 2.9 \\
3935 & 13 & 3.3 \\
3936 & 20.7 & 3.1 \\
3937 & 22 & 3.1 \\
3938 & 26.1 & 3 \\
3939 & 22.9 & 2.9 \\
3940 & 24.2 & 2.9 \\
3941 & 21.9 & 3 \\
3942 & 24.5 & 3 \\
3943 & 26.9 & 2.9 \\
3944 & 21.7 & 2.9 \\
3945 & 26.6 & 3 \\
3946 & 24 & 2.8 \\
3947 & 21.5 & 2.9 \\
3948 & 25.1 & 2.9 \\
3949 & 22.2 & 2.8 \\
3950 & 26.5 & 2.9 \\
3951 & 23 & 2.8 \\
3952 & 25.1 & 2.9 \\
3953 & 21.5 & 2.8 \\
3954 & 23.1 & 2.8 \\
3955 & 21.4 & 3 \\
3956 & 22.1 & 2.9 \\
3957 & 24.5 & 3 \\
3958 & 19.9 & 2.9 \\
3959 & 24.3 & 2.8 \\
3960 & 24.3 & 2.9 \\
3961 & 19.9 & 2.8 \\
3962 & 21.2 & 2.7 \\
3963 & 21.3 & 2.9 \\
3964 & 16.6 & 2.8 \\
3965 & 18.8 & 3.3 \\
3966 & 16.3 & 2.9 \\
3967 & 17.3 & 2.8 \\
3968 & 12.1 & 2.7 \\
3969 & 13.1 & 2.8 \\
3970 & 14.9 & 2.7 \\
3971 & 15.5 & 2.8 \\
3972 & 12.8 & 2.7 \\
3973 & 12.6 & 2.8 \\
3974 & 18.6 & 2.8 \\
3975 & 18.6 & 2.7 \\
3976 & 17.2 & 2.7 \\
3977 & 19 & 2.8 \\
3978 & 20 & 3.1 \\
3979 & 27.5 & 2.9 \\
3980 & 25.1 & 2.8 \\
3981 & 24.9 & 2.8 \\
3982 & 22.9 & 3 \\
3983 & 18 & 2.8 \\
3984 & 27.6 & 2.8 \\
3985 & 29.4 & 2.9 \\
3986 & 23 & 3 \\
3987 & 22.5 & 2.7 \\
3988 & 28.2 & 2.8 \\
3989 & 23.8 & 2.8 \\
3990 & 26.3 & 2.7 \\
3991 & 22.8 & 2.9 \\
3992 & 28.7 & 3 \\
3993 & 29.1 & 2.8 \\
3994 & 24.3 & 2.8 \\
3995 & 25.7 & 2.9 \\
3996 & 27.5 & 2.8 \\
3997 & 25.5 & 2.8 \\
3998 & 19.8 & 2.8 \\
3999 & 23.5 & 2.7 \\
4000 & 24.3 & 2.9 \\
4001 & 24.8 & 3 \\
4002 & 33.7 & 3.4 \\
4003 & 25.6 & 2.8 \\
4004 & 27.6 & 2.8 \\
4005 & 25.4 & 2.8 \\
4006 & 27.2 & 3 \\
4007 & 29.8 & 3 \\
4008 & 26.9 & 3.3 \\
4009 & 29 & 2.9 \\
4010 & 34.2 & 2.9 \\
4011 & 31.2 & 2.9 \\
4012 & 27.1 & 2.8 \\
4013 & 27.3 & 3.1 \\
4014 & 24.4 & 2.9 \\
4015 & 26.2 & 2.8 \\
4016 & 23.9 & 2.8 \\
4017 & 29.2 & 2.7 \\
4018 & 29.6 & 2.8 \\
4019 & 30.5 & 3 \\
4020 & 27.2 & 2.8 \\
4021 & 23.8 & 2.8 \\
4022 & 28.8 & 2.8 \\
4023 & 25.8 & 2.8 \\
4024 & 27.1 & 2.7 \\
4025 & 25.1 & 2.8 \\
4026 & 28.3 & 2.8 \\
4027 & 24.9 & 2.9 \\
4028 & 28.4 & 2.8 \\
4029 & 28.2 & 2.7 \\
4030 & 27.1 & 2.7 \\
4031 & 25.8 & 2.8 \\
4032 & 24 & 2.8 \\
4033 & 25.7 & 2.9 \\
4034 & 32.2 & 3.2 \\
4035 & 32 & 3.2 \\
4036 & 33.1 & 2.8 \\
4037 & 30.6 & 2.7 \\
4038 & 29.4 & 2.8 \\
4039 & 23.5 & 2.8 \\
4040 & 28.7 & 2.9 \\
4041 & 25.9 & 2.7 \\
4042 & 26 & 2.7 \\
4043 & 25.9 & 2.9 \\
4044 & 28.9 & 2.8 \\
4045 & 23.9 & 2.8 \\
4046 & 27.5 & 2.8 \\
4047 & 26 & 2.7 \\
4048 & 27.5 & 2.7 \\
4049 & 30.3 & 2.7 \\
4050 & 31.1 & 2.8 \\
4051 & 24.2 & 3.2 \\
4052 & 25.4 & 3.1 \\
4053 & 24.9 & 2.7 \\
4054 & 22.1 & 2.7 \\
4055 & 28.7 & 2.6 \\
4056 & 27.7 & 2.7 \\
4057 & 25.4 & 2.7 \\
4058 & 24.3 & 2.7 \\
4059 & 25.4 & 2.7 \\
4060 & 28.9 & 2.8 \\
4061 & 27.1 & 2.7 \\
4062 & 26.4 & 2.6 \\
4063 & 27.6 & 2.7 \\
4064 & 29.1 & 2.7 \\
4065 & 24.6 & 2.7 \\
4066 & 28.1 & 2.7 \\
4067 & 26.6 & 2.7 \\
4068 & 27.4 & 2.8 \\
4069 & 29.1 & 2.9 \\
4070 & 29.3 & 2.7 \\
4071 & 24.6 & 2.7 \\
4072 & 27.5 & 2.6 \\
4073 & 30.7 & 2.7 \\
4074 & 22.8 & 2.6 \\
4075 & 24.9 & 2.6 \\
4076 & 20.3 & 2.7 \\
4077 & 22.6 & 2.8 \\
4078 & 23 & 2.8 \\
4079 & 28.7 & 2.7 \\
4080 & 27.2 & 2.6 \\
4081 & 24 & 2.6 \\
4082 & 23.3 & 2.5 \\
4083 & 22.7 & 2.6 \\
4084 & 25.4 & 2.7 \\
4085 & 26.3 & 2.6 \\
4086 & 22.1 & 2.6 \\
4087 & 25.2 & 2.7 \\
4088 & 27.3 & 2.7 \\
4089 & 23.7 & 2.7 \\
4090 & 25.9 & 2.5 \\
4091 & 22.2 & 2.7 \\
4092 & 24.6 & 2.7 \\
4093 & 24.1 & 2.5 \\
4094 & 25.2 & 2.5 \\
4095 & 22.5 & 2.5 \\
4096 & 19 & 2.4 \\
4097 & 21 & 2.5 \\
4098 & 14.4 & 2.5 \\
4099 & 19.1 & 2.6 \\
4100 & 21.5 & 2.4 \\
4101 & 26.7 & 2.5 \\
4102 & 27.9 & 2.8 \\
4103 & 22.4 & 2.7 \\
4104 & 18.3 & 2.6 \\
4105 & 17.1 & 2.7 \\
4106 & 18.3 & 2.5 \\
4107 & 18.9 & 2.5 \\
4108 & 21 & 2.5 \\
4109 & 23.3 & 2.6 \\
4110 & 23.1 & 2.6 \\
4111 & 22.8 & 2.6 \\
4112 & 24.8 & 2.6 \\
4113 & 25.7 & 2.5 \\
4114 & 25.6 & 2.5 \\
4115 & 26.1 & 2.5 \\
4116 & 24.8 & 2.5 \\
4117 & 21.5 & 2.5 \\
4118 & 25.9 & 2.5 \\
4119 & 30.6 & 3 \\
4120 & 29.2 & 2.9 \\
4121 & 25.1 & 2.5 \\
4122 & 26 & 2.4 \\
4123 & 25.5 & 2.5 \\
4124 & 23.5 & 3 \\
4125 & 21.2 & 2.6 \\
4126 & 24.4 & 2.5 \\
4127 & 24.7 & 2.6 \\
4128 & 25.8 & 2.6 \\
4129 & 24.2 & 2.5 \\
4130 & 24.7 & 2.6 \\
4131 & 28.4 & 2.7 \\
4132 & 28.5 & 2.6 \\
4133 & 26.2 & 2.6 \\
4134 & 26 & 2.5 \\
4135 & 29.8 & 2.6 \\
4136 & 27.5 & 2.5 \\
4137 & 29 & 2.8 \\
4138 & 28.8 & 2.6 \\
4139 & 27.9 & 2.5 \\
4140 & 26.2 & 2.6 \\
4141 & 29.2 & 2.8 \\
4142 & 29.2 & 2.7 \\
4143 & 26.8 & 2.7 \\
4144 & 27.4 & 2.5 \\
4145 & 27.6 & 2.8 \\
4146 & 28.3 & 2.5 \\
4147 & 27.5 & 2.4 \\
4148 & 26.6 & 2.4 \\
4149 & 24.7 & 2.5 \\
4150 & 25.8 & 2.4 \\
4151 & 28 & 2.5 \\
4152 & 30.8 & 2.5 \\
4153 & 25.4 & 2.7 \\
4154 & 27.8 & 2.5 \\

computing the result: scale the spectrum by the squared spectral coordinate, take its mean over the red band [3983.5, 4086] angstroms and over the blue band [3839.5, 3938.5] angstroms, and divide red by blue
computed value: 1.2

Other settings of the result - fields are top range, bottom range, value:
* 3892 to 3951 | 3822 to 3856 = 1.23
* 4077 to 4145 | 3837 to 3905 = 1.20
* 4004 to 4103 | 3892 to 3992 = 1.22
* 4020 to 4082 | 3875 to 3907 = 1.36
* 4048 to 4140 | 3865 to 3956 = 1.17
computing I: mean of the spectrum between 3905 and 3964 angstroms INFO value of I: 24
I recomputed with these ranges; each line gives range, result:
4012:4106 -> 25.8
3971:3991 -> 21.9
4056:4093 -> 25.7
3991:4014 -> 27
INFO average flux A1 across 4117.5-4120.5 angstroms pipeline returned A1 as 28.6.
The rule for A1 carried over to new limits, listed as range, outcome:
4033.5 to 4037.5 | 32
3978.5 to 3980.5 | 26.3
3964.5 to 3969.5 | 15.5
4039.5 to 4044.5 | 27.1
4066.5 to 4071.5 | 27.4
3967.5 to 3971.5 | 13.9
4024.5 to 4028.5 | 26.7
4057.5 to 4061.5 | 26.4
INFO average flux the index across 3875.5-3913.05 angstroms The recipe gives 22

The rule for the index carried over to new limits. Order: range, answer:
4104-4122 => 23.7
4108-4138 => 25.6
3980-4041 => 26.8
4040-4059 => 26.5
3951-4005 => 22.2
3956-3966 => 21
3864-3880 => 25.2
